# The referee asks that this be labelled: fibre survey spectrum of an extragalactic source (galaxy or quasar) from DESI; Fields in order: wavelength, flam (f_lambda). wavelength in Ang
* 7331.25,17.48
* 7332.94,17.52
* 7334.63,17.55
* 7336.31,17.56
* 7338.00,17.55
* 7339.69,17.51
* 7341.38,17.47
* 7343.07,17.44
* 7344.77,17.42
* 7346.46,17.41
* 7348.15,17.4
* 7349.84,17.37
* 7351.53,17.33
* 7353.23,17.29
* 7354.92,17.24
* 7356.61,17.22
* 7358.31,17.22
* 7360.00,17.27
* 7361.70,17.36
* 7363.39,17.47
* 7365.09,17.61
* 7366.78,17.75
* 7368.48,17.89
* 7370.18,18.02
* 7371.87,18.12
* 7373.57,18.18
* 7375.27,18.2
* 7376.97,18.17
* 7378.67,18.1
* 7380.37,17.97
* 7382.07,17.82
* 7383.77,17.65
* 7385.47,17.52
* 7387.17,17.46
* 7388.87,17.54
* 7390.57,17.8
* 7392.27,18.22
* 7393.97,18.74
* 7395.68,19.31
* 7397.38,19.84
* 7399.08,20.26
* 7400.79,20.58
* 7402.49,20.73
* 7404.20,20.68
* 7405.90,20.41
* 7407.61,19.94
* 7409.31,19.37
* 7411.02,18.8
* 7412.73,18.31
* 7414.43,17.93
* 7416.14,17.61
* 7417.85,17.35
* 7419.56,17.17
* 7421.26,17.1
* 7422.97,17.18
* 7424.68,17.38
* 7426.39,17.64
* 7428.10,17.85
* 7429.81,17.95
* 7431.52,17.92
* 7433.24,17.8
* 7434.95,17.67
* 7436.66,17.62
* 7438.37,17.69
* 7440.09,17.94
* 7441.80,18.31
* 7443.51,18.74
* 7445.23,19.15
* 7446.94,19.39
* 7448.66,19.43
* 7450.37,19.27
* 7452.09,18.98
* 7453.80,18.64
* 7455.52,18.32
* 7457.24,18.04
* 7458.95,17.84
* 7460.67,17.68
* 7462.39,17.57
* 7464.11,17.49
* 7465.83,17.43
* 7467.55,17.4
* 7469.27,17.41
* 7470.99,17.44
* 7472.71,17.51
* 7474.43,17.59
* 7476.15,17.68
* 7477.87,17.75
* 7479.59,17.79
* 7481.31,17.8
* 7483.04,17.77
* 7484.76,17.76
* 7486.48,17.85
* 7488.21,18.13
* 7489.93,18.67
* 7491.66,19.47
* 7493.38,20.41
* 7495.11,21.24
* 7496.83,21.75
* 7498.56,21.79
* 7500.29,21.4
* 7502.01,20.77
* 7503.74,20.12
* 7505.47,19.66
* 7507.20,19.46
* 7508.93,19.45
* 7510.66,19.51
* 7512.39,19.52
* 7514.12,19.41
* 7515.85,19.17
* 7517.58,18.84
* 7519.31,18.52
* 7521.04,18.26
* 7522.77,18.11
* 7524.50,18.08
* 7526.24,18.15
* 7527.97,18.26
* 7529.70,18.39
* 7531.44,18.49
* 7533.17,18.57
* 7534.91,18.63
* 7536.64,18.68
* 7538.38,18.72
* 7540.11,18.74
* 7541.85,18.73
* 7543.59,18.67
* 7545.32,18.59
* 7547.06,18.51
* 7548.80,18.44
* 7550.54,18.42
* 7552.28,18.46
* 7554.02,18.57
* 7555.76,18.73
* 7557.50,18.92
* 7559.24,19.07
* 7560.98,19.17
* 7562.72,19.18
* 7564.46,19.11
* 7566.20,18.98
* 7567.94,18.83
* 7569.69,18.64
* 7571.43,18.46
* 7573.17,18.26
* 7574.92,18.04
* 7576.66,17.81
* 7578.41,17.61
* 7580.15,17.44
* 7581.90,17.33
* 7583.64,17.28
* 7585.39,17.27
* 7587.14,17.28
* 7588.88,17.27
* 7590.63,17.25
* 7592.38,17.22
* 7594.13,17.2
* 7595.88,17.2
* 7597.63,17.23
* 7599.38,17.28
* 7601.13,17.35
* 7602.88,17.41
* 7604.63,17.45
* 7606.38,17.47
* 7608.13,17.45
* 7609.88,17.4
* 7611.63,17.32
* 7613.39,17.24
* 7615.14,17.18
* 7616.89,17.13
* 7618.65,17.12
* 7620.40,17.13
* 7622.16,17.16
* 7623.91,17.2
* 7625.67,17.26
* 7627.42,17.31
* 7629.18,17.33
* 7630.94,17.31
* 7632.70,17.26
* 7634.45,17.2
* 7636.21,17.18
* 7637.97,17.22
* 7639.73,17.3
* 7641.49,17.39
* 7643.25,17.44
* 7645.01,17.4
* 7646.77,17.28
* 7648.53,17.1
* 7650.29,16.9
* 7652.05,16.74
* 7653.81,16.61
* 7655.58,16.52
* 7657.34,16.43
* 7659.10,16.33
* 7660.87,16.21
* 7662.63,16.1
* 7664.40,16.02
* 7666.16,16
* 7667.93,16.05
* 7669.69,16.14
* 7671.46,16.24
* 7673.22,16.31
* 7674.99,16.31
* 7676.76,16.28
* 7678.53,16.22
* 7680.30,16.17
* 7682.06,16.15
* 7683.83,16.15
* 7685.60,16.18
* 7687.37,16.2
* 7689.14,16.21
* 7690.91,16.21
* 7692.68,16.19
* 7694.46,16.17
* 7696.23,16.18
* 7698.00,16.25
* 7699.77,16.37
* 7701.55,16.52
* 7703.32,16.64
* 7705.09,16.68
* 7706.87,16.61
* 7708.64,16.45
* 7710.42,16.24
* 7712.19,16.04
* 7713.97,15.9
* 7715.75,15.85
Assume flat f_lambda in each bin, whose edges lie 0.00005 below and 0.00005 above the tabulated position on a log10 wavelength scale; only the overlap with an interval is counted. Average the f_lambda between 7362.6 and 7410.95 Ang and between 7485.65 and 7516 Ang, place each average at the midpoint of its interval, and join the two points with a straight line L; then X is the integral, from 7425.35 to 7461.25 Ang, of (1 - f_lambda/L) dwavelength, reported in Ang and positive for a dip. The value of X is 1.8 Ang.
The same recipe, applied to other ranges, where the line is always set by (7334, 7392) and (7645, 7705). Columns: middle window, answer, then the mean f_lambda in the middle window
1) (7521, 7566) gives -4.58 Ang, 18.6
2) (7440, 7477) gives -1.96 Ang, 18.2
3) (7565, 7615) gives -2.69 Ang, 17.6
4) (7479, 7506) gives -3.86 Ang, 19.5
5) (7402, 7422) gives -1.53 Ang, 18.8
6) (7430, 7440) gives -0.25 Ang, 17.8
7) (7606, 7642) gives -1.50 Ang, 17.3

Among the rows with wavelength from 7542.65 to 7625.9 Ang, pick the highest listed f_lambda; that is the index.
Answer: 19.18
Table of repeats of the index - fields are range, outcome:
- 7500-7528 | 21.4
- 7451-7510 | 21.79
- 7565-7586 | 18.98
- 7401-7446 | 20.73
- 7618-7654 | 17.44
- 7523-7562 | 19.17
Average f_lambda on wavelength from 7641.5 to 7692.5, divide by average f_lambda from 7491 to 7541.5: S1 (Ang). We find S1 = 0.8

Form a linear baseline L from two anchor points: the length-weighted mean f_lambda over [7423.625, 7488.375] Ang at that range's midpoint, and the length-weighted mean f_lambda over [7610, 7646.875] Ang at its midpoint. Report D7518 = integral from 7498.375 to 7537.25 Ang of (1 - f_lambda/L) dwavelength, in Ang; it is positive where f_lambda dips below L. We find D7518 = -3.1 Ang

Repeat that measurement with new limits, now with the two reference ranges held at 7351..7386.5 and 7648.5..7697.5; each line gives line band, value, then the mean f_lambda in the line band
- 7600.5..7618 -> -0.80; 17.3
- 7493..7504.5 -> -2.70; 21.1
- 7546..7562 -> -1.78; 18.7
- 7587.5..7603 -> -0.58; 17.3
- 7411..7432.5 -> -0.28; 17.7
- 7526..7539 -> -1.20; 18.5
